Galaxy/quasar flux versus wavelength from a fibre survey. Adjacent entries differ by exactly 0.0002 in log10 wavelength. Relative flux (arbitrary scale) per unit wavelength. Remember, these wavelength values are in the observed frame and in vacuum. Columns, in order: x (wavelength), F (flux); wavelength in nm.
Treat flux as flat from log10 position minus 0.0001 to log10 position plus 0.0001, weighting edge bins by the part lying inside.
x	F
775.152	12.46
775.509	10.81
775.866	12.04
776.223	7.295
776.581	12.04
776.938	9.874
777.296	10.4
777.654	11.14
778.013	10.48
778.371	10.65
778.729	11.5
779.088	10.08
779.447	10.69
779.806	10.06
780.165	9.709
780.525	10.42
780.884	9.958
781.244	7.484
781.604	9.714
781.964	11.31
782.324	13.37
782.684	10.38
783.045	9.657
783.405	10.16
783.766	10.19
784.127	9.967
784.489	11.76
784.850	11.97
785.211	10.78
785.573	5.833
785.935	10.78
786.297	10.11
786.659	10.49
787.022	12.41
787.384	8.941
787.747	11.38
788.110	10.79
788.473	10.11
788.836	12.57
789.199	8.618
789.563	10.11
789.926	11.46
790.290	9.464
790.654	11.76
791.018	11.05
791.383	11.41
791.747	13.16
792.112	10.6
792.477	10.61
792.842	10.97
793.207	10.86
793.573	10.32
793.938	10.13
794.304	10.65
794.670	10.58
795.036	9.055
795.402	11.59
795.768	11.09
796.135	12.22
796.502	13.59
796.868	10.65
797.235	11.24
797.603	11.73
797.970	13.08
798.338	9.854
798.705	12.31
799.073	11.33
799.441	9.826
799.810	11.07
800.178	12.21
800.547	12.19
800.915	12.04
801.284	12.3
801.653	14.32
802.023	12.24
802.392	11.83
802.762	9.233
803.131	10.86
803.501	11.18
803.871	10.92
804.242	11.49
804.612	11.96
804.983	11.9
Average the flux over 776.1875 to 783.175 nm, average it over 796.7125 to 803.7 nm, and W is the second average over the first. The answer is 1.11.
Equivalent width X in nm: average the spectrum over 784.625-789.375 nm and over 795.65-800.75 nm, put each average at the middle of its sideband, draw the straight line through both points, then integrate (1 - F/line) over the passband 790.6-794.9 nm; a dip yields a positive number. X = 0.02 nm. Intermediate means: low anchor 10.4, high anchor 11.6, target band 11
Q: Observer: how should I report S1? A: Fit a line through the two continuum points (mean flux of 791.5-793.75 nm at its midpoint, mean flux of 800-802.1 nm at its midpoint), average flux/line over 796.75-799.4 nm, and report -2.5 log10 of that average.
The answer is 0.06 mag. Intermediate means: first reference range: 11.1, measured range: 11.4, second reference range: 12.6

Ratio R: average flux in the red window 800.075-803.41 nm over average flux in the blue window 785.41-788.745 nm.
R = 1.2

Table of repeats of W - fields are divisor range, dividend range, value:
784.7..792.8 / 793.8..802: 1.08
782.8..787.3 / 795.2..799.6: 1.12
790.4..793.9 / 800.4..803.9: 1.06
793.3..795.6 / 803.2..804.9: 1.09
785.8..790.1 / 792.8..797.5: 1.03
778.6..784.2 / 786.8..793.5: 1.06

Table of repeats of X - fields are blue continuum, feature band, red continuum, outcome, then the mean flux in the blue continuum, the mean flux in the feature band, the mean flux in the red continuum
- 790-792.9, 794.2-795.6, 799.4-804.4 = 0.103 nm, 11.1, 10.5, 11.6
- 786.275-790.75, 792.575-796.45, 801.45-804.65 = 0.059 nm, 10.6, 10.8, 11.5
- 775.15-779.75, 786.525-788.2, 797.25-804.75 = 0.035 nm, 10.6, 10.8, 11.6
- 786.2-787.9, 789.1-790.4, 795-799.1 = 0.107 nm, 10.7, 10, 11.6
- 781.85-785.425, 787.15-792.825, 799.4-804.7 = 0.167 nm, 10.9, 10.8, 11.6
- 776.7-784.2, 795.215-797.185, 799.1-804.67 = -0.094 nm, 10.4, 11.8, 11.6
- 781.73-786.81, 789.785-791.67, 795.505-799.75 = -0.027 nm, 10.5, 11.1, 11.5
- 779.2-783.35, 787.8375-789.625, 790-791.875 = 0.091 nm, 10.2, 10.5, 11.3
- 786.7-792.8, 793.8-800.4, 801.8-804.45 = -0.123 nm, 10.9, 11.2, 11.2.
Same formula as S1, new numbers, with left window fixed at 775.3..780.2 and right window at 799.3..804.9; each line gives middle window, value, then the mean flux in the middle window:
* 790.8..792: -0.06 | 11.8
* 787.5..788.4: 0.02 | 10.8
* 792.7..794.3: 0.06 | 10.6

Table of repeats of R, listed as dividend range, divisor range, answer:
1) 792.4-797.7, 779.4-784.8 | 1.06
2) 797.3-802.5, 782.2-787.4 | 1.13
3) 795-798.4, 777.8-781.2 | 1.12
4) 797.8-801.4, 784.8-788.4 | 1.13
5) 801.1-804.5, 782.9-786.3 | 1.15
